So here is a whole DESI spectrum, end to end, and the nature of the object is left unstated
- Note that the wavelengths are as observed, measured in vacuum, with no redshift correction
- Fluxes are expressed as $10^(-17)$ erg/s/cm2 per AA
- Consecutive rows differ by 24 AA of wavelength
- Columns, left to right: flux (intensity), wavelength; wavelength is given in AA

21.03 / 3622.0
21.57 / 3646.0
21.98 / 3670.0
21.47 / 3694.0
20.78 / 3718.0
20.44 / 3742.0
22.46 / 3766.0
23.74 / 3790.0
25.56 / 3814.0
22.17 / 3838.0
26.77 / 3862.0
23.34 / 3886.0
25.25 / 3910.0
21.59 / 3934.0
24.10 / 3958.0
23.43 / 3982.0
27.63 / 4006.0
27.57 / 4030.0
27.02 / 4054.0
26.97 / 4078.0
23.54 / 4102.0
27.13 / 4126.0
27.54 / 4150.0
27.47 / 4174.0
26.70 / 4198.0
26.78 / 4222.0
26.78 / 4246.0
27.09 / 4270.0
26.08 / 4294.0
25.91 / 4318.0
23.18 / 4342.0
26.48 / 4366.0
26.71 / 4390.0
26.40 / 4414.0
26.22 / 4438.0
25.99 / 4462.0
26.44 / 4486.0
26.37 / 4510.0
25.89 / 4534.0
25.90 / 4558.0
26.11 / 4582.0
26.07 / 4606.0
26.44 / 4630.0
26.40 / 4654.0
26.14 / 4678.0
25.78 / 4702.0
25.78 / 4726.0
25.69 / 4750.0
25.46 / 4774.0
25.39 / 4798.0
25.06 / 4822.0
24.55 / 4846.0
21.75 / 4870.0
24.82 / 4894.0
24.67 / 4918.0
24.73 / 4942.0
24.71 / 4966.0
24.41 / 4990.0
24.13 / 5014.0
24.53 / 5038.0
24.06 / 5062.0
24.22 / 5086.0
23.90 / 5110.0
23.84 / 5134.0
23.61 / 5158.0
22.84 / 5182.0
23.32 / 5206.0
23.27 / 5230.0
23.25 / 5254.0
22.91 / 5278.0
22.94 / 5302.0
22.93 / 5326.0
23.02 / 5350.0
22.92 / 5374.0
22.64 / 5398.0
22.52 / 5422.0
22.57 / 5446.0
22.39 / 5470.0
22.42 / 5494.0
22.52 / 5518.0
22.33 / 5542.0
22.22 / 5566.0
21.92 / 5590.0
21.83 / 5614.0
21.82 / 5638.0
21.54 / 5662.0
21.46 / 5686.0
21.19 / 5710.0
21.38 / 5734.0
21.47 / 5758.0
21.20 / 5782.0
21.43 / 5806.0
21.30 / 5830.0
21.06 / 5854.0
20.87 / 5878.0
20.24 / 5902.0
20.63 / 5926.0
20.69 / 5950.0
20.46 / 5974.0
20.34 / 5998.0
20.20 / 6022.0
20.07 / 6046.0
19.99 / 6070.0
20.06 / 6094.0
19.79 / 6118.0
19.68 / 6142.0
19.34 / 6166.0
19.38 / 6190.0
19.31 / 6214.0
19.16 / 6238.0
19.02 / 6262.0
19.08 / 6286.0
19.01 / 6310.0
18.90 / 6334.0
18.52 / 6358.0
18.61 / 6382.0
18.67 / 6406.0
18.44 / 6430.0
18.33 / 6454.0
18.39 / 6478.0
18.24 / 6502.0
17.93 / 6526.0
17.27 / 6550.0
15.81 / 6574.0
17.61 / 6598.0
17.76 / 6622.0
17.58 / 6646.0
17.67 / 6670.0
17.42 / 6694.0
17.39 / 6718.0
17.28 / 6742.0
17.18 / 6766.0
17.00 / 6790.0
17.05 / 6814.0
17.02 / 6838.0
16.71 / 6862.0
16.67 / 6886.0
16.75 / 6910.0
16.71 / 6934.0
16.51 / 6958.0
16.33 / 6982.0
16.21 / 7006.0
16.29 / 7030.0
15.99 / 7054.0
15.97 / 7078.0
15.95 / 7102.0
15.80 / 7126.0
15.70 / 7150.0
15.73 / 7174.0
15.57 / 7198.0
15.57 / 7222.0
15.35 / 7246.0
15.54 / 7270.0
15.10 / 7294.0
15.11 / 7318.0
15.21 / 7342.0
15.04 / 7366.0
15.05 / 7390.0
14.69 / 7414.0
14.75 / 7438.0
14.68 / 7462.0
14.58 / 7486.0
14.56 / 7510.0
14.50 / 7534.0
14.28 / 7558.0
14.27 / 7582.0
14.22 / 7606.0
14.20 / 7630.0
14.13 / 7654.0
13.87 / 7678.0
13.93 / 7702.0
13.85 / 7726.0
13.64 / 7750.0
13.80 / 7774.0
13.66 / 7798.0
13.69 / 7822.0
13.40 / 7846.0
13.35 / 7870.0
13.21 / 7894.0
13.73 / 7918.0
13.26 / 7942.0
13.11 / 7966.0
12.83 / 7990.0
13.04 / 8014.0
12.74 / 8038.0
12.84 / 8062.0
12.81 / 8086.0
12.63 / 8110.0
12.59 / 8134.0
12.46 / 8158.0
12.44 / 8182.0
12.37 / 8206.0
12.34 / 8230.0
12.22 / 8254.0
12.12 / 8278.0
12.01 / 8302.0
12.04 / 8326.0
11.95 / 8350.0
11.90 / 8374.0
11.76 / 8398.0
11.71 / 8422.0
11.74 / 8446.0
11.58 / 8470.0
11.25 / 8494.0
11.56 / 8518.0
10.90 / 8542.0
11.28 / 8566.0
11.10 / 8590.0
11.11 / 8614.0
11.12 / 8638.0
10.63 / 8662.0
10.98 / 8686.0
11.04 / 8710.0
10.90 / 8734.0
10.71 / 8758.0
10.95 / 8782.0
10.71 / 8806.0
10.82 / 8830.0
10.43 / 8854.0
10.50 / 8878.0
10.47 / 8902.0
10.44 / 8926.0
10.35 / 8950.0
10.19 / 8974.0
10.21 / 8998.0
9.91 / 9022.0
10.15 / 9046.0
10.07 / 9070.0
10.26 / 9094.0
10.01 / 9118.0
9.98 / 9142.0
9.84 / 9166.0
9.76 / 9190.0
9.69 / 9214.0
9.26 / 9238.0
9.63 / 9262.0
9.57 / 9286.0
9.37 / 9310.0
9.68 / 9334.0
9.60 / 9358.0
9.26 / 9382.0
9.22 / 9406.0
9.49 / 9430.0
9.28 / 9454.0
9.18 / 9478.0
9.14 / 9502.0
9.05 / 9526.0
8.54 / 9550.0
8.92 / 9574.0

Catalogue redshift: 0.00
